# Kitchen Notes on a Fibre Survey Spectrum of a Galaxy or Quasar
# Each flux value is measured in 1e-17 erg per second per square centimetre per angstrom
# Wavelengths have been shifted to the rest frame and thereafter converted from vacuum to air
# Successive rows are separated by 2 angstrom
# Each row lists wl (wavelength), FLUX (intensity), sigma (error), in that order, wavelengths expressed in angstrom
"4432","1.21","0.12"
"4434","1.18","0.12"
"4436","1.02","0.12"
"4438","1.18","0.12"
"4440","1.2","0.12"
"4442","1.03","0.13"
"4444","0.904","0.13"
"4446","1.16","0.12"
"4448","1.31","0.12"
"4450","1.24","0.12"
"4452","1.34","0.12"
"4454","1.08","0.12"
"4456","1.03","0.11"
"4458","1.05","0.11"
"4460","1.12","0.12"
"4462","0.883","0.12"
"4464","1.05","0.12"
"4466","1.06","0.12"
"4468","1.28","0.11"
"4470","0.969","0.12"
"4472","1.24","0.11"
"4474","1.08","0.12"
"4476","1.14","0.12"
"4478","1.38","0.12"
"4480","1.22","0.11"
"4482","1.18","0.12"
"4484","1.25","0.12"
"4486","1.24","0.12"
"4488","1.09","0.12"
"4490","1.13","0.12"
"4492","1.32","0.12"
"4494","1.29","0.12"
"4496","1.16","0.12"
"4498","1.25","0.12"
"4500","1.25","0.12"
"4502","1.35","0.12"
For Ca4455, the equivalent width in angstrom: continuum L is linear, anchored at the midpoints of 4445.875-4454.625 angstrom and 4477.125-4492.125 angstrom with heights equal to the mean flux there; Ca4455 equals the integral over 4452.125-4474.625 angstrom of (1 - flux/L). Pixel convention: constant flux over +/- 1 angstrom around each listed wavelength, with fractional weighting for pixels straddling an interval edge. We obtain 2.64 angstrom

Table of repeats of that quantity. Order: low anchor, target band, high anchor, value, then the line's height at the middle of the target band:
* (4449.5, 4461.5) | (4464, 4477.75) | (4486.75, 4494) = 0.3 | 1.16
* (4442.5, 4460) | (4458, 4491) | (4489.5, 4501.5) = 1.4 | 1.19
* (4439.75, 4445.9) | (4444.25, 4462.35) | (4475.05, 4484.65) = -0.7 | 1.1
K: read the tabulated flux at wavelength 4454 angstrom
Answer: 1.08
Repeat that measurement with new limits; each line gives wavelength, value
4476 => 1.14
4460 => 1.12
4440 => 1.2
